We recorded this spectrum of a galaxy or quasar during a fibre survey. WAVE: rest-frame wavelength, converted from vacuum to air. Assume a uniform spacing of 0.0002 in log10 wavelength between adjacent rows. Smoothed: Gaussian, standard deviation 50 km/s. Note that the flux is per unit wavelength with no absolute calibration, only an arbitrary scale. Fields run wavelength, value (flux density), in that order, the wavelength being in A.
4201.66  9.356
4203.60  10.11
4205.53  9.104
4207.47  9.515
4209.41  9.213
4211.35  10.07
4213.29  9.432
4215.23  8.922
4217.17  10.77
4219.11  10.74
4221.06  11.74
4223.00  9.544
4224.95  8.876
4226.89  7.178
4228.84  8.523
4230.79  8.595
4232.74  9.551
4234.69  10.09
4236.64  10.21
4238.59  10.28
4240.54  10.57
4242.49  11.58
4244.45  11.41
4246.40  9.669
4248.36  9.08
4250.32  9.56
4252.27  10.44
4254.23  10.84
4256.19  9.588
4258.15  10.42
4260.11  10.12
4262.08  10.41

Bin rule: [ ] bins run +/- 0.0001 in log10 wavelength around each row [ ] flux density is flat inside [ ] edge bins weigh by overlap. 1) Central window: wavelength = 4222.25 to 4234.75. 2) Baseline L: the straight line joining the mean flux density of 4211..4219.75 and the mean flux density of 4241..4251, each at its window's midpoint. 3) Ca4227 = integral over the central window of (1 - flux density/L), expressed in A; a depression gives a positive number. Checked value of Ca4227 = 1.60 A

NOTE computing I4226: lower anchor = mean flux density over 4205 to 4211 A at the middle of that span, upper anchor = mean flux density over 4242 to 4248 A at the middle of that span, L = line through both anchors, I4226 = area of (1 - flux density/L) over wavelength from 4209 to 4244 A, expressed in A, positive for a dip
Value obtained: 0.66 A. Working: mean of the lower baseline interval 9.36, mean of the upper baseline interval 10.6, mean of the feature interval 9.8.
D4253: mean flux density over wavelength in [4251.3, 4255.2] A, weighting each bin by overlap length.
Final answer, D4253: 10.6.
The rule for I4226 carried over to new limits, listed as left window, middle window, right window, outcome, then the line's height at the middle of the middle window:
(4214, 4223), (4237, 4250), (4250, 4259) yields -0.13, 10.3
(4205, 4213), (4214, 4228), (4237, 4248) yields 0.29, 9.88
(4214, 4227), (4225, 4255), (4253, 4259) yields 0.86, 10.1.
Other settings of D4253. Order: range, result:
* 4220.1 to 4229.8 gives 9.17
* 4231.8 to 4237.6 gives 9.95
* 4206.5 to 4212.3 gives 9.59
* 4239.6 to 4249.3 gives 10.5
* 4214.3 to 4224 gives 10.3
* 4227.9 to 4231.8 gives 8.56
